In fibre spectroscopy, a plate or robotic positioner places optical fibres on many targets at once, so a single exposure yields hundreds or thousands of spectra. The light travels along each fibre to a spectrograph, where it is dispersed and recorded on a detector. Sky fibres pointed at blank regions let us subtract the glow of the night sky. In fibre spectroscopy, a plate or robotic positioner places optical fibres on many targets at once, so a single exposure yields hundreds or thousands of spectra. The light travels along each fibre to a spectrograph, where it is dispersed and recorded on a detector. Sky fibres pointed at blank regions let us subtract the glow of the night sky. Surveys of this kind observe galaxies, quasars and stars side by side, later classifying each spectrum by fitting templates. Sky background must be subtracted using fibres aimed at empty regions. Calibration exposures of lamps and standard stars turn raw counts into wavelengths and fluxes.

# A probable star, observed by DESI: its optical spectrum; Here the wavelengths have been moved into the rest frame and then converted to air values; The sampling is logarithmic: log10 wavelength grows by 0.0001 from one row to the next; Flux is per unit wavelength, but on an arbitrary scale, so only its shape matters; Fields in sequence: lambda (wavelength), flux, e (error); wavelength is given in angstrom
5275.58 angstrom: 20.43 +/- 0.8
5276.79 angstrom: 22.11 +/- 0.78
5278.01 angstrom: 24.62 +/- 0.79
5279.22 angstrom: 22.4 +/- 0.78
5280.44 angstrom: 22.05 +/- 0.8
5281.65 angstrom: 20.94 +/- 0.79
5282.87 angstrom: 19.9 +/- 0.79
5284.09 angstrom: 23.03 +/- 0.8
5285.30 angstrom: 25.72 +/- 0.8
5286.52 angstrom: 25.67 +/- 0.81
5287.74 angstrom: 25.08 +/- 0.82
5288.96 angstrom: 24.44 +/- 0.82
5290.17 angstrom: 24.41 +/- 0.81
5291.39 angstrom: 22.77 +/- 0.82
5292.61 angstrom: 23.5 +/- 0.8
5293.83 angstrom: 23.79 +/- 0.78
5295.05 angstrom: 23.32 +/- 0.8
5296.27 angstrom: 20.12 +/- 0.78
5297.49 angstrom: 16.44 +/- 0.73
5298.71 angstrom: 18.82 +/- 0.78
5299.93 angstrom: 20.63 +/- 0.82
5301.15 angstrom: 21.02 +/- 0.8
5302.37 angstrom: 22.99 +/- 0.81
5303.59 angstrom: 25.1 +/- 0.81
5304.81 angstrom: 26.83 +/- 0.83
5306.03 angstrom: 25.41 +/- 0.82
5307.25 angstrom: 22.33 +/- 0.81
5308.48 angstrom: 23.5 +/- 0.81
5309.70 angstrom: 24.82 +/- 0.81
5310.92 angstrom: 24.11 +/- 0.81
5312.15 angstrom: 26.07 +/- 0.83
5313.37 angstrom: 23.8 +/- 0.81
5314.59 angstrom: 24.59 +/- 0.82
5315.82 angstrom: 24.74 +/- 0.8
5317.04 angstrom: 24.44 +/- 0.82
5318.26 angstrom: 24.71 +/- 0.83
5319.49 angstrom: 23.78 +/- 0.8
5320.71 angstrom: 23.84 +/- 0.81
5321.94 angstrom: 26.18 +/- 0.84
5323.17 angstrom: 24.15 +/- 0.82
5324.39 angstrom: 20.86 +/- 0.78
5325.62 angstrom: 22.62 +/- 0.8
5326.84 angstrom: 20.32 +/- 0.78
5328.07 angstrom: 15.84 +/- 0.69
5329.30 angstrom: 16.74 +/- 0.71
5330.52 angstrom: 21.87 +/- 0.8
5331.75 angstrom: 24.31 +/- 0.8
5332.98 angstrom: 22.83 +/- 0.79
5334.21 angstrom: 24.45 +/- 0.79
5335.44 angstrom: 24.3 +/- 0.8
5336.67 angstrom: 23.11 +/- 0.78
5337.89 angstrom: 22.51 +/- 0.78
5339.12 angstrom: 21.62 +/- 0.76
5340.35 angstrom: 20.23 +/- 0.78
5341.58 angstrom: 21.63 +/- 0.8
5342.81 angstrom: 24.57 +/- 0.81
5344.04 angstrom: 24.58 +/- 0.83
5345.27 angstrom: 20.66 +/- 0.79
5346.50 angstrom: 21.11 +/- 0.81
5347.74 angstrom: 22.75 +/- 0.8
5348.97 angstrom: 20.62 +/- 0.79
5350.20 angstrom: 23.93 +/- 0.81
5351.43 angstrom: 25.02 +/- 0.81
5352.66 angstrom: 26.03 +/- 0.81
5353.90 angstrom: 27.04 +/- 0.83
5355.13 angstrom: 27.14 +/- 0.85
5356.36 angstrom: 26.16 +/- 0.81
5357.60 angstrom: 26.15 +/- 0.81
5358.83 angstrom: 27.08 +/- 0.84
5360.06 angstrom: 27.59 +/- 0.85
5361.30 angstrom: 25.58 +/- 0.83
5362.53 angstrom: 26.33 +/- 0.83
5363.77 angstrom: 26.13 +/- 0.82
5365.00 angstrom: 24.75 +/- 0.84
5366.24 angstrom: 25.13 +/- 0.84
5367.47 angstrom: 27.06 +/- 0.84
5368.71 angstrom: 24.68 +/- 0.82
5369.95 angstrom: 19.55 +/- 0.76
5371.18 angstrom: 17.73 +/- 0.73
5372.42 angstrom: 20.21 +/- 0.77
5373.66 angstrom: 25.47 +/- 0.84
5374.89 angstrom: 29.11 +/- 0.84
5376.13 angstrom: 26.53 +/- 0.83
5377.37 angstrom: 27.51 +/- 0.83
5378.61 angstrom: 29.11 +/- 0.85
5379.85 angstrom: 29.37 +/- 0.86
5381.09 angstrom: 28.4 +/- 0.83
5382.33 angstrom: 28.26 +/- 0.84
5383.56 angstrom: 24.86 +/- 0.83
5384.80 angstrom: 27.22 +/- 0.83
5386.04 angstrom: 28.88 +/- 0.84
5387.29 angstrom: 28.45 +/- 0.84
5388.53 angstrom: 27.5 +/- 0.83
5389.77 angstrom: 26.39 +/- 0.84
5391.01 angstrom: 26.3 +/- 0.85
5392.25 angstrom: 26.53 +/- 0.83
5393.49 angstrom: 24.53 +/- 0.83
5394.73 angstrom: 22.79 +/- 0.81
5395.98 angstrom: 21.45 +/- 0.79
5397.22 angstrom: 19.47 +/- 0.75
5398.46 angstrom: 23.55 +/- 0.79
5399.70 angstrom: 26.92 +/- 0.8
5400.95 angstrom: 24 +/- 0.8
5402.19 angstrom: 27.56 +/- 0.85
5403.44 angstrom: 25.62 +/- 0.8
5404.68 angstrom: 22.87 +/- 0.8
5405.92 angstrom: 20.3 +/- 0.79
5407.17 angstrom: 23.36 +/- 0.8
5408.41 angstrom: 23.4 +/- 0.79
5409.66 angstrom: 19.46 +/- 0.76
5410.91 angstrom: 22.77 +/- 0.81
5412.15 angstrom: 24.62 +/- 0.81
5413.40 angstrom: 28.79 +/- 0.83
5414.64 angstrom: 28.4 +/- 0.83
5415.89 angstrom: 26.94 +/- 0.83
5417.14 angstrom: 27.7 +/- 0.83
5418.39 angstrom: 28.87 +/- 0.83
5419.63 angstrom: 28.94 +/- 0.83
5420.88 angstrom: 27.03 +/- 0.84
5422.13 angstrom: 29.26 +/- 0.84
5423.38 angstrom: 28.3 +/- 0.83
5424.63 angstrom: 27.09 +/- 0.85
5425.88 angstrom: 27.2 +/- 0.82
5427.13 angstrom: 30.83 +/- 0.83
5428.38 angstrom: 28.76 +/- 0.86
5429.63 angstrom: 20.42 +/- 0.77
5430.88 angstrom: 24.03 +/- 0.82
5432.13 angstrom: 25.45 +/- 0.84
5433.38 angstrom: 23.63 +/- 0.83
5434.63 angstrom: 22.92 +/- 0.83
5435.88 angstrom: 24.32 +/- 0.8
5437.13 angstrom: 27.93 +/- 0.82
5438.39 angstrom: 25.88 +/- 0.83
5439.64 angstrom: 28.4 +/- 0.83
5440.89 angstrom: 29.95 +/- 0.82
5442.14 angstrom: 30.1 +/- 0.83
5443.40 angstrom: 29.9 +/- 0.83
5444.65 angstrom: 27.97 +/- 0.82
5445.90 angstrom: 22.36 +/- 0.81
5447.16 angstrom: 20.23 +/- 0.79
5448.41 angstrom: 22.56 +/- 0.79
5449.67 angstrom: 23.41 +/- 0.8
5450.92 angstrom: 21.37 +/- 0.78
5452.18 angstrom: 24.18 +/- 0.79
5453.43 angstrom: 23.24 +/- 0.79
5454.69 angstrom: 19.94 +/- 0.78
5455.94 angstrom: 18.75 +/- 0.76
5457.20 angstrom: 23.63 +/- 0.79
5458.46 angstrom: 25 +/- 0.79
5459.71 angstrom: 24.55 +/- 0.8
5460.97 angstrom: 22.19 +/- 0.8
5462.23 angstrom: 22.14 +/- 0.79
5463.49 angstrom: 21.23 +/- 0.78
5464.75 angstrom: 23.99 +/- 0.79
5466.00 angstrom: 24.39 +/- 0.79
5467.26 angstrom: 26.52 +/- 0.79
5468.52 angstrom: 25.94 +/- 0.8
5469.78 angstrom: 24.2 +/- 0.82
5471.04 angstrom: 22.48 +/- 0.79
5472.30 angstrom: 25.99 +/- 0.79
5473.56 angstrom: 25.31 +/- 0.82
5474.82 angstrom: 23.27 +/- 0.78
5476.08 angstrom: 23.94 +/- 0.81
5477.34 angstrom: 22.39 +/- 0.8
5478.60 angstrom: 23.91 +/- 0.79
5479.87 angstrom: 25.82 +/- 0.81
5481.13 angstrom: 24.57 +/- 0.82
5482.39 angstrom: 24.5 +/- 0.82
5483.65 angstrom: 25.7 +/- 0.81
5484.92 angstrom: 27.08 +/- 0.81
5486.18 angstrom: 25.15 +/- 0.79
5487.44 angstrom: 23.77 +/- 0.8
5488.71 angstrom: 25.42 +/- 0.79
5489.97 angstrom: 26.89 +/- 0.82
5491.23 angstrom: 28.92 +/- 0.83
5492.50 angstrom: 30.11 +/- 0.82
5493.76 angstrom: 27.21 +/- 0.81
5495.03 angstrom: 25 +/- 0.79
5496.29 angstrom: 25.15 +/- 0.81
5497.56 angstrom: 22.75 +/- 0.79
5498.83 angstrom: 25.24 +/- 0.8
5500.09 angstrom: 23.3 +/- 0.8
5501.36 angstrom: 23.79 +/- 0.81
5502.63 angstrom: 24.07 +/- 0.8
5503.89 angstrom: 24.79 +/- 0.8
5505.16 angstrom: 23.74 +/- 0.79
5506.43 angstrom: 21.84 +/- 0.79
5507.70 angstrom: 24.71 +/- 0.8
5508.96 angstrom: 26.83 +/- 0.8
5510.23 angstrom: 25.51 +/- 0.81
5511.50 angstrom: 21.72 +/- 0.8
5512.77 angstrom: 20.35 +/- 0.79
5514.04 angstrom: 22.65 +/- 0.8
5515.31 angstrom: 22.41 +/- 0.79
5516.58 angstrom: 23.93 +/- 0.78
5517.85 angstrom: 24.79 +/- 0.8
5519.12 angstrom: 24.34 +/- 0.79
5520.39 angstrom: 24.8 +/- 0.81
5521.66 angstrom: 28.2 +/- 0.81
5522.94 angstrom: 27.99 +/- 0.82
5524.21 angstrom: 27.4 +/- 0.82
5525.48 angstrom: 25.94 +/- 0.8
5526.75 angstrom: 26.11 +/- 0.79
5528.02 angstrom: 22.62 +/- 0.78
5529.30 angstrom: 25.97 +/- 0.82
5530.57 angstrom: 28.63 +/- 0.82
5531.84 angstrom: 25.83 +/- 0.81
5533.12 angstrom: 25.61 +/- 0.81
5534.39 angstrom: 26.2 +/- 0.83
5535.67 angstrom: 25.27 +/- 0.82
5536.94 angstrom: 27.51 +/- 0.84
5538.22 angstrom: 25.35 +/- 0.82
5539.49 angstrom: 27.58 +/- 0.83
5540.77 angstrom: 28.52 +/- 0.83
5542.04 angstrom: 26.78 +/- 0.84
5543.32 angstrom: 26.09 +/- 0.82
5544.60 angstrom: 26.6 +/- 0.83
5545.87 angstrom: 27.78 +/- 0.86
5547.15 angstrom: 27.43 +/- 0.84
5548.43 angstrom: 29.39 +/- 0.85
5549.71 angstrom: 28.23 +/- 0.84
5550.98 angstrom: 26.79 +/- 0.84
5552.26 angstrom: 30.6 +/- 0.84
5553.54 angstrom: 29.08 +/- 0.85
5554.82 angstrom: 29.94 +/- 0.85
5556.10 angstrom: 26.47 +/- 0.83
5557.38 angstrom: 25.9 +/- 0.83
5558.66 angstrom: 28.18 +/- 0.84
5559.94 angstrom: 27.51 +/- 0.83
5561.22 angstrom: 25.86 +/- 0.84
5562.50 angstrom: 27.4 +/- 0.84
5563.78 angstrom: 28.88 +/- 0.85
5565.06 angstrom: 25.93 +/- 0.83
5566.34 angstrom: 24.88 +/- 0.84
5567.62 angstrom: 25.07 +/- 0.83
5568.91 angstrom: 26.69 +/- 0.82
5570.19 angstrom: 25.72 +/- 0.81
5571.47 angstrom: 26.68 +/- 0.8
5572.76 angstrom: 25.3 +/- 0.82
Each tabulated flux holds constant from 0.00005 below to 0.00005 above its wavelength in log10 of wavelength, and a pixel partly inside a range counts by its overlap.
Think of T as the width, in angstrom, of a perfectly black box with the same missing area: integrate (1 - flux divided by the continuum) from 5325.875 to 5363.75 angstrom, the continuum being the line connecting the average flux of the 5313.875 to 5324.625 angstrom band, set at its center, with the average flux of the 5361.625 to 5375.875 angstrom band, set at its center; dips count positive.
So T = 1.3 angstrom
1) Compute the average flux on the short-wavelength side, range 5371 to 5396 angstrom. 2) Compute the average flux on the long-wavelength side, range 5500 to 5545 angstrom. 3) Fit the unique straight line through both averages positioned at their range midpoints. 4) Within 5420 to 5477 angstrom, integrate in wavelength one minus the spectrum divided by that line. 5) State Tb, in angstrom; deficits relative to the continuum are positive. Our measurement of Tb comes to 1.99 angstrom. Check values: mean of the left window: 26.3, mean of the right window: 25.2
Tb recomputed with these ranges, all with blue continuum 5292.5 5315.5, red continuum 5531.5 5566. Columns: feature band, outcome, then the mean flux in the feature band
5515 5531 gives 0.70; 25.7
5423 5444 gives -1.23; 26.7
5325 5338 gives 1.00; 21.7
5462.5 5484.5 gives 1.37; 24.3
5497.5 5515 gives 1.89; 23.7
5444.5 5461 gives 1.88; 22.7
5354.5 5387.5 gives -2.56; 26.1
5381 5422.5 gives -1.43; 25.6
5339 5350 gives 0.77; 22.1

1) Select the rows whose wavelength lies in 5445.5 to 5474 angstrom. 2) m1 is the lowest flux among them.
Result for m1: 18.75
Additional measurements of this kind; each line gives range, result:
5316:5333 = 15.84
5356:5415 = 17.73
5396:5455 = 19.46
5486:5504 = 22.75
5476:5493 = 22.39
